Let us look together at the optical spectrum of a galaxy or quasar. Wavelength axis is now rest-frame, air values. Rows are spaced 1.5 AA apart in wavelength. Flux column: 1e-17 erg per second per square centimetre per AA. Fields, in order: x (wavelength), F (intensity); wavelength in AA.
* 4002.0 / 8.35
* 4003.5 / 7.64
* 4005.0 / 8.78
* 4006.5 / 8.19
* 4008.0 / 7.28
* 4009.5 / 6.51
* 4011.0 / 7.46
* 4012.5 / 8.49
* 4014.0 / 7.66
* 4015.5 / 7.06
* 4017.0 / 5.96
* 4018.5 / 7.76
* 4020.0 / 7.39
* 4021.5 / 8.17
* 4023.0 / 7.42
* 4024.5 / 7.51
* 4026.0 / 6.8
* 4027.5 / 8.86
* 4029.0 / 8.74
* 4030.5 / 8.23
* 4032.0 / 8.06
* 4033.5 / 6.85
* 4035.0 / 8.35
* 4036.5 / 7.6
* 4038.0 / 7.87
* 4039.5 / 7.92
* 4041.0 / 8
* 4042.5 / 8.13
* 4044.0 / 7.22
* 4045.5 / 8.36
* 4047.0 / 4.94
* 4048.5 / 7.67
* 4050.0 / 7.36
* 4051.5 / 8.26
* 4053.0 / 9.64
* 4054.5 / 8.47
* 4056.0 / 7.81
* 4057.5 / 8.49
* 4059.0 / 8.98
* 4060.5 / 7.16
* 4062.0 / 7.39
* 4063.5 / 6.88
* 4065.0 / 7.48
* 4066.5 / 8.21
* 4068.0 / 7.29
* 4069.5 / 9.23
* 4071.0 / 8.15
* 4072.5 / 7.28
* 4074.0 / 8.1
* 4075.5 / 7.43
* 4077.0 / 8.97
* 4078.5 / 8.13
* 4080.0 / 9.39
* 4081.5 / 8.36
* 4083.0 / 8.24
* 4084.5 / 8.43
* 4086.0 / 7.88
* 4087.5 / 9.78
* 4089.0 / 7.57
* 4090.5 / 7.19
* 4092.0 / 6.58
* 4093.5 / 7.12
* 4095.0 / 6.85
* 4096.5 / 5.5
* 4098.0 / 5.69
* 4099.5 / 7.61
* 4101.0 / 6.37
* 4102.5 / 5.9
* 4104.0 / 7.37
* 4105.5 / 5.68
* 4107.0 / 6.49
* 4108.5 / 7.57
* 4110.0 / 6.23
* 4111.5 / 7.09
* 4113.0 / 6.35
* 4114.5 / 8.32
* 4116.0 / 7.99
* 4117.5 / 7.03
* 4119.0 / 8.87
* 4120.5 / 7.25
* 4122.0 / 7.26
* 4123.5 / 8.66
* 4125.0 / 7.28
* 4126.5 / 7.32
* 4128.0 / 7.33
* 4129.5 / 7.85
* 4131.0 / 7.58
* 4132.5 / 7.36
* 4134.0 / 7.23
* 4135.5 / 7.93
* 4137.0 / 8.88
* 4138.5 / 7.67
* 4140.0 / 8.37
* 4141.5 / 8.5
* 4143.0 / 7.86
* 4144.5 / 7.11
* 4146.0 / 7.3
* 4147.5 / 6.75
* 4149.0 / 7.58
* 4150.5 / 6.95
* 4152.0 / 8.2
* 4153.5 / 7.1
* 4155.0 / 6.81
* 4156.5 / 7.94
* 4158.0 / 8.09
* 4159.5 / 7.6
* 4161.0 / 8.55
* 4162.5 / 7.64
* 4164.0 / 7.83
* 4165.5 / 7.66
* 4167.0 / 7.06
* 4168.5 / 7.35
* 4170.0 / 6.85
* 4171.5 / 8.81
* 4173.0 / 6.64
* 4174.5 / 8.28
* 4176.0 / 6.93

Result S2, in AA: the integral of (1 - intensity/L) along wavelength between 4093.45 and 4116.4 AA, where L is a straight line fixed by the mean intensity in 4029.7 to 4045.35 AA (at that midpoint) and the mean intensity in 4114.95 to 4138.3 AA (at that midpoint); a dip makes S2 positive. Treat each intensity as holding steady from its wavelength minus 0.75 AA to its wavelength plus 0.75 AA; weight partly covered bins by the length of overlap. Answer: 3.0 AA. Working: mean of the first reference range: 7.85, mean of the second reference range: 7.73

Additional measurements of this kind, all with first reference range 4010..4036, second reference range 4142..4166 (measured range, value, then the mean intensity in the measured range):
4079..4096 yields -0.6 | 7.91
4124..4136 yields 0.1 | 7.5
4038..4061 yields -0.7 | 7.9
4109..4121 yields 0.3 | 7.4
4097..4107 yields 1.6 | 6.42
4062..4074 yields -0.2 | 7.78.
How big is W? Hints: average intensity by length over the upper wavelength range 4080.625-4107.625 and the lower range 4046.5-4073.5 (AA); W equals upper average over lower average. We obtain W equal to 0.9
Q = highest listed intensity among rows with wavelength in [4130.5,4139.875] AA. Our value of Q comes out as 8.88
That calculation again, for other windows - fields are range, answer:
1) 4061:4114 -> 9.78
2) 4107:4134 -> 8.87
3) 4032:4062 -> 9.64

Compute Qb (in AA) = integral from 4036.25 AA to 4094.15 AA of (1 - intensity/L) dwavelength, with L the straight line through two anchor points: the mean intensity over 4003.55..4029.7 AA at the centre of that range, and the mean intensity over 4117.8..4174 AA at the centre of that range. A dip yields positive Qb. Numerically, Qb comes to -2.11 AA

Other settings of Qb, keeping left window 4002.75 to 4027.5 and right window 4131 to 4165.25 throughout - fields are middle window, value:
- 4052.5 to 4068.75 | -0.8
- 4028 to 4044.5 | -0.8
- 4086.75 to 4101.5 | 1.1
